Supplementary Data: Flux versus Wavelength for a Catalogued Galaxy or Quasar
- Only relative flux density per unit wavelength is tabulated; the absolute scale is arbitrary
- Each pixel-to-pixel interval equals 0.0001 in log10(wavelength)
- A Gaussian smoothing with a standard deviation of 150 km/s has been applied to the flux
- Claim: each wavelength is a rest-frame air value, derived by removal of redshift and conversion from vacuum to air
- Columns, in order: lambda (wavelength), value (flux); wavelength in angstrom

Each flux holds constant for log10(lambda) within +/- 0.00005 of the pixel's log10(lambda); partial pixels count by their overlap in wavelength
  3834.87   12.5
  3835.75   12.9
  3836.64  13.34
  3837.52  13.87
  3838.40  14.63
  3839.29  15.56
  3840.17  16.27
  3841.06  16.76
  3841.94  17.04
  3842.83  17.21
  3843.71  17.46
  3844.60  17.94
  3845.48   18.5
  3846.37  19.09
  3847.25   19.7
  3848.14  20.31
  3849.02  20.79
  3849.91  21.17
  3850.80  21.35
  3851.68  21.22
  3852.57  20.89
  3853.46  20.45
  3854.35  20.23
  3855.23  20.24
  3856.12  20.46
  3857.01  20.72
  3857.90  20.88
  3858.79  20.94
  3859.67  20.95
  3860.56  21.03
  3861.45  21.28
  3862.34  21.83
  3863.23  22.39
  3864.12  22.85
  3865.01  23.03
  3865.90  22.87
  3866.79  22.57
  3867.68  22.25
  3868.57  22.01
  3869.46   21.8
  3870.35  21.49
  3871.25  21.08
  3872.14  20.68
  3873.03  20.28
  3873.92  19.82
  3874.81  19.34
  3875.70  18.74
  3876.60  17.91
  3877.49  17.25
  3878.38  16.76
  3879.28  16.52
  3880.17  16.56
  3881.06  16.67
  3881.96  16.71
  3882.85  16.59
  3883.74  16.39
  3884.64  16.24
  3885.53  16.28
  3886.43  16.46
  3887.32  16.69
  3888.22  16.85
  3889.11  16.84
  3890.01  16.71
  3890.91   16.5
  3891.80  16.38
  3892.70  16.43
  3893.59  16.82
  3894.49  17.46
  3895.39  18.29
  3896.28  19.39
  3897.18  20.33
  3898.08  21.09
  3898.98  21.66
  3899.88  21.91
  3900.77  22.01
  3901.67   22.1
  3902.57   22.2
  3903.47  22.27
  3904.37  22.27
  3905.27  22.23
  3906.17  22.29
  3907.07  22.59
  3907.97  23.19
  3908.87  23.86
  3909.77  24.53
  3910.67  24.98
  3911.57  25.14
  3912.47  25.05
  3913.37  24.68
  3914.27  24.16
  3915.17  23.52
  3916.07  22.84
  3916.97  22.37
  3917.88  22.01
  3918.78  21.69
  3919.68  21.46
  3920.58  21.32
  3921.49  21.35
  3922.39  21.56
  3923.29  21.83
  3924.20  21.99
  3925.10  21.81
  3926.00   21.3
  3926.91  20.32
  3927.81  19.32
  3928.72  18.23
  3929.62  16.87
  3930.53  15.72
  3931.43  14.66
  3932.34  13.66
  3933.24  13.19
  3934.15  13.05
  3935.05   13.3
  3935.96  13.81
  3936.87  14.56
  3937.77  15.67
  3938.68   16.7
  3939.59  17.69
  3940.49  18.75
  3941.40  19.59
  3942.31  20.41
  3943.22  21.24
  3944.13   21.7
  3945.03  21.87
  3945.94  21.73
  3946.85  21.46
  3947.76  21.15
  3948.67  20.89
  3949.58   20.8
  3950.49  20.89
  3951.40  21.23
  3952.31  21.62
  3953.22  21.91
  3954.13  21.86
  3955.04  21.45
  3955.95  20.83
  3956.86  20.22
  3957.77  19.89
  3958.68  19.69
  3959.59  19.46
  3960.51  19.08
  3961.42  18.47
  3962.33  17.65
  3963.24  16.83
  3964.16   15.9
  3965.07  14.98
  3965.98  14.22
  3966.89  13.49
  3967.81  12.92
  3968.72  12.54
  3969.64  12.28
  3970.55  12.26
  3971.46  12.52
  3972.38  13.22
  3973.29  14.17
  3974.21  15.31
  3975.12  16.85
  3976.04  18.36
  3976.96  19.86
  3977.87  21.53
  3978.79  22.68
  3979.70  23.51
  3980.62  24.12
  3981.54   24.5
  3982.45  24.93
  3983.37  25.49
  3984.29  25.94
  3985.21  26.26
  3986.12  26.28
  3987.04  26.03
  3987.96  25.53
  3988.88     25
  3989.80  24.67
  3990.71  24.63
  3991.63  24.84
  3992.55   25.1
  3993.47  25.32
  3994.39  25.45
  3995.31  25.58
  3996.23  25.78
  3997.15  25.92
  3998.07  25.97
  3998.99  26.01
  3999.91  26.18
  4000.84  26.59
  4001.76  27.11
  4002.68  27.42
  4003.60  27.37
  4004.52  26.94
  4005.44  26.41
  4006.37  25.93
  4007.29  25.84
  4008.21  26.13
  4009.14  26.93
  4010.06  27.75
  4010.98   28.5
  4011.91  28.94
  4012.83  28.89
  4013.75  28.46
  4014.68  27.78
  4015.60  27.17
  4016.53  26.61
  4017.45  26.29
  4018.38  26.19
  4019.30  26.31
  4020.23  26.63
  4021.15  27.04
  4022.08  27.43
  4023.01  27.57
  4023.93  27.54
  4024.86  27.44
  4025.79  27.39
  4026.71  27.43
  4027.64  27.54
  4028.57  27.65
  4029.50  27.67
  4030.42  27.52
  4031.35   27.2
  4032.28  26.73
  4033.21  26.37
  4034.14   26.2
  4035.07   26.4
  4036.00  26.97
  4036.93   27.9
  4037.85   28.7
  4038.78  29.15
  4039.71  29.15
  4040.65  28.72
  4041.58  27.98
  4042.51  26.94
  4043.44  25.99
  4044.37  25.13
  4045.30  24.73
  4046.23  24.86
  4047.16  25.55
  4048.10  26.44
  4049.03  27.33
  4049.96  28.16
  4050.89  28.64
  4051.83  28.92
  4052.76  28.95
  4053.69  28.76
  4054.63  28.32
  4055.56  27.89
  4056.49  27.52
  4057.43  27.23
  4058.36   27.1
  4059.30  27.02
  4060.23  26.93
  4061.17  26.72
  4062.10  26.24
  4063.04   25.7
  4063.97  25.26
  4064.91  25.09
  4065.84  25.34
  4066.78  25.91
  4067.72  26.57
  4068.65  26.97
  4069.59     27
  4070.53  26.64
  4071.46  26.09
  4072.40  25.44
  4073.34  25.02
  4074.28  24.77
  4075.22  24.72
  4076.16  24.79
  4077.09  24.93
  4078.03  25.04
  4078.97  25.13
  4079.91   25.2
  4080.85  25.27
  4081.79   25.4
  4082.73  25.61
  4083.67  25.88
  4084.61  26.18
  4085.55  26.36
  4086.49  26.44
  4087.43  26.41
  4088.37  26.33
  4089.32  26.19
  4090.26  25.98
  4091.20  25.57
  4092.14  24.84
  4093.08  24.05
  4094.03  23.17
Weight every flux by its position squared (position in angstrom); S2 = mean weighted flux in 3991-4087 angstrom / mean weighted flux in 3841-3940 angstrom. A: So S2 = 1.5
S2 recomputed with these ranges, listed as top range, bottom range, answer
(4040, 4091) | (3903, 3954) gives 1.38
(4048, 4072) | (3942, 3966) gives 1.43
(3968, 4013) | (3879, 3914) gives 1.24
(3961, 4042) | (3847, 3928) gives 1.25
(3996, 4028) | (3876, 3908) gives 1.54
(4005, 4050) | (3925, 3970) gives 1.56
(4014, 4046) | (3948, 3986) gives 1.47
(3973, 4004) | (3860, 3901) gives 1.34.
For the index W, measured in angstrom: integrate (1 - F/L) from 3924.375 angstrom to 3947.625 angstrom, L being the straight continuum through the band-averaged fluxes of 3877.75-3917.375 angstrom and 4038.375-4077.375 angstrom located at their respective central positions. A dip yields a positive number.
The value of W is 3.9 angstrom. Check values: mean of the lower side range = 20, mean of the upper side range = 26.7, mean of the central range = 18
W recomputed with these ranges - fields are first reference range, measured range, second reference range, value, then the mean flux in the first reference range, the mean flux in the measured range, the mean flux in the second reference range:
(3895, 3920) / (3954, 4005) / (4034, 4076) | 6.8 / 22.5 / 21.4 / 26.8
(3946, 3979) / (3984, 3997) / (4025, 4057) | -2.5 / 18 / 25.5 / 27.4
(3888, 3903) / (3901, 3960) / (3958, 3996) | -2.9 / 19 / 20.5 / 20.2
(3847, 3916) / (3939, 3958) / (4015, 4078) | 1.8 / 20.4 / 20.8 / 26.8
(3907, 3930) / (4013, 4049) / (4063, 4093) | -3.5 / 22.2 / 27.1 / 25.7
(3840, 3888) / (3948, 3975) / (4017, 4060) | 7.1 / 19.5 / 17.5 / 27.3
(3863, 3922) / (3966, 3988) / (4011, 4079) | 4.3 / 20.4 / 19.4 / 26.9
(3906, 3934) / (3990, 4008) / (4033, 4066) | -0.9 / 21.1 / 26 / 27.1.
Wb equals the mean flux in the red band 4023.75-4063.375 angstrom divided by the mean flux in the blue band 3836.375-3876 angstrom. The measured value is 1.37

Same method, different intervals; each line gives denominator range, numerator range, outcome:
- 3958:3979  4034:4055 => 1.69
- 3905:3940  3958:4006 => 1.07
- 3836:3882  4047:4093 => 1.35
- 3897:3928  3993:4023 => 1.19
